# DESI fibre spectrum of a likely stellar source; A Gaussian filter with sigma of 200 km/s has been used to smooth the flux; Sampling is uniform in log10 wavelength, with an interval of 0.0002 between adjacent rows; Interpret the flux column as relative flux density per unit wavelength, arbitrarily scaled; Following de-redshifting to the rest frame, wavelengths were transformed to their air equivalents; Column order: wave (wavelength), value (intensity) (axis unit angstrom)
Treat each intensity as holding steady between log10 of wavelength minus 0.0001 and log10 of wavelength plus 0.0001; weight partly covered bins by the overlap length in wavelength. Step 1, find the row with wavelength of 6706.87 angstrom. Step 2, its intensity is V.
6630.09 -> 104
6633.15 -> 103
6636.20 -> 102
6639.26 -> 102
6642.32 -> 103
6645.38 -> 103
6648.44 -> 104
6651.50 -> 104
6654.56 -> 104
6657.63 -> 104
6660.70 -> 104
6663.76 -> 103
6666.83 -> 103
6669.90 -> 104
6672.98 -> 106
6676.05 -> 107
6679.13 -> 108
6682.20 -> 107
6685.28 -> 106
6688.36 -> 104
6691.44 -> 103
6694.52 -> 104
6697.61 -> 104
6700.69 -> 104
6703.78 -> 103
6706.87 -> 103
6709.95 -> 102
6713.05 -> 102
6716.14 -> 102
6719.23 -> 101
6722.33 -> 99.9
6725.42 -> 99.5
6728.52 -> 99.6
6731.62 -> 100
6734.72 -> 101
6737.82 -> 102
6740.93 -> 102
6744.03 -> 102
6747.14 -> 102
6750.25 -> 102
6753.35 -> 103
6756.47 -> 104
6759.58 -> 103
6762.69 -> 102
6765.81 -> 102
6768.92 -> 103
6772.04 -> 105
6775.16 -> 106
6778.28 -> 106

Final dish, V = 103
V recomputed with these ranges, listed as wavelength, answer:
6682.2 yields 107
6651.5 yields 104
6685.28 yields 106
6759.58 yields 103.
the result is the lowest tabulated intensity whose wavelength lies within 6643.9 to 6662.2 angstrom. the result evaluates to 103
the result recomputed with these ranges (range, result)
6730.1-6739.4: 100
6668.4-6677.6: 104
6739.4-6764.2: 102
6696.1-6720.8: 101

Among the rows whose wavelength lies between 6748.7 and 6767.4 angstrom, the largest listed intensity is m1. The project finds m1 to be 104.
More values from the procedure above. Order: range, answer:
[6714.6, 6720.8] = 102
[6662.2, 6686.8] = 108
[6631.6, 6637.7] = 103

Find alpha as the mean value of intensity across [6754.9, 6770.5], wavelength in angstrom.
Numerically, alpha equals 103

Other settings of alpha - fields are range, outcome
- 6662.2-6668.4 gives 103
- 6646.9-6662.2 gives 104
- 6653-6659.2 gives 104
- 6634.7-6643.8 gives 102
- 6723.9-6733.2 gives 99.7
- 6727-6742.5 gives 101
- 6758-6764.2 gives 103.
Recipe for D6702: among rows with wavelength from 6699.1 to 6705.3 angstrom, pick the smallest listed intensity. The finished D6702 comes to 103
